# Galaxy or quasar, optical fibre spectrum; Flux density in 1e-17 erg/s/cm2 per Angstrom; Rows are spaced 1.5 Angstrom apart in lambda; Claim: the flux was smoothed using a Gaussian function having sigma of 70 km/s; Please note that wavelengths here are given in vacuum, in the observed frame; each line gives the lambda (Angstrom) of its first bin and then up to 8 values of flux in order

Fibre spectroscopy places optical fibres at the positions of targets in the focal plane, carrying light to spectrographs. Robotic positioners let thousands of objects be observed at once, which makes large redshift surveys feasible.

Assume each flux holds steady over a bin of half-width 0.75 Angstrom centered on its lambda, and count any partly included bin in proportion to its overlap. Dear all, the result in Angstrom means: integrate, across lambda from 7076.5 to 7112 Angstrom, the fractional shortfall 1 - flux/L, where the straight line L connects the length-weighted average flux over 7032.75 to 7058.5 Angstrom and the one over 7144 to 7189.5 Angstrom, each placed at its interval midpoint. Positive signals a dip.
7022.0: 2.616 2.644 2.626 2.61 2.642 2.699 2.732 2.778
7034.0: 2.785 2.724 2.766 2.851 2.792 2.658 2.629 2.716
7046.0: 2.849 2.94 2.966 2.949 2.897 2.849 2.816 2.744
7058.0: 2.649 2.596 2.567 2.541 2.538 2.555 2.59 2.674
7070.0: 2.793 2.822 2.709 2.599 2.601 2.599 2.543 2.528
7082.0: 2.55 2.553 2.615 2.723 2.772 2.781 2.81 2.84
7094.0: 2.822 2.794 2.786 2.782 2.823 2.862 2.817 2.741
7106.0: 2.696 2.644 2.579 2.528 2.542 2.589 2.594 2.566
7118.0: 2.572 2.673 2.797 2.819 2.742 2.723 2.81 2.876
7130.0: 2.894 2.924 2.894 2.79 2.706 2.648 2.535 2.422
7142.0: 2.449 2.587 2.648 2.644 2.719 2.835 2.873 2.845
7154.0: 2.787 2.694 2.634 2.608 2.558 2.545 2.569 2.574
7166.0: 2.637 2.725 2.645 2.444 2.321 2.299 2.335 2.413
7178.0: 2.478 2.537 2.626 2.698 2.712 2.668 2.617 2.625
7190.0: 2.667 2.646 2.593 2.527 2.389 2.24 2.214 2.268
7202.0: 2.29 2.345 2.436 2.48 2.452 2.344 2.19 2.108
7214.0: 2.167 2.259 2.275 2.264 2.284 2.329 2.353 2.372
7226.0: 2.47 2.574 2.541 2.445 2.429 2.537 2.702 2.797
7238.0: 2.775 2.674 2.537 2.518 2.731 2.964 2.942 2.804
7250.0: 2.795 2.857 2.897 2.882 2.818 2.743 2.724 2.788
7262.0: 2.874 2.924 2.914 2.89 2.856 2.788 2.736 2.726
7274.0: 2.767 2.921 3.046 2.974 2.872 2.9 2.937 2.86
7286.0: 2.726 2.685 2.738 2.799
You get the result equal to 0.3 Angstrom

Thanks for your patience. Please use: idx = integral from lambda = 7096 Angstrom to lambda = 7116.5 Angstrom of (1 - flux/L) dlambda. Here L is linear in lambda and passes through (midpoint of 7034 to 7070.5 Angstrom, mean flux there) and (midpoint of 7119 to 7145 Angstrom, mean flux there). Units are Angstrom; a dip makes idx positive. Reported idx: 0.3 Angstrom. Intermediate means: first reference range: 2.74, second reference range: 2.72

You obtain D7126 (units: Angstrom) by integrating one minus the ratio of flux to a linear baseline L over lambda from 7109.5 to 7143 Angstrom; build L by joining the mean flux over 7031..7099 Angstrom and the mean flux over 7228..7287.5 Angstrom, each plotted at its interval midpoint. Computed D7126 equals 0.7 Angstrom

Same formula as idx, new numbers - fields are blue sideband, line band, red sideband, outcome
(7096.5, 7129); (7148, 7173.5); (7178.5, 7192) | 0.26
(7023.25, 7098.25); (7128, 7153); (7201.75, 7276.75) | -0.49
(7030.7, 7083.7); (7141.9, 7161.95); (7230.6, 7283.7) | 0.49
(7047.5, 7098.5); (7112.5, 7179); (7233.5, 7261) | 2.11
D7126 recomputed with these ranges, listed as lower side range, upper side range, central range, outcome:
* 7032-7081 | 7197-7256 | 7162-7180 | 0.54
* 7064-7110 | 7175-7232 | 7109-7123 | 0.02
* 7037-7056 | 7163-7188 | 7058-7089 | 1.56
